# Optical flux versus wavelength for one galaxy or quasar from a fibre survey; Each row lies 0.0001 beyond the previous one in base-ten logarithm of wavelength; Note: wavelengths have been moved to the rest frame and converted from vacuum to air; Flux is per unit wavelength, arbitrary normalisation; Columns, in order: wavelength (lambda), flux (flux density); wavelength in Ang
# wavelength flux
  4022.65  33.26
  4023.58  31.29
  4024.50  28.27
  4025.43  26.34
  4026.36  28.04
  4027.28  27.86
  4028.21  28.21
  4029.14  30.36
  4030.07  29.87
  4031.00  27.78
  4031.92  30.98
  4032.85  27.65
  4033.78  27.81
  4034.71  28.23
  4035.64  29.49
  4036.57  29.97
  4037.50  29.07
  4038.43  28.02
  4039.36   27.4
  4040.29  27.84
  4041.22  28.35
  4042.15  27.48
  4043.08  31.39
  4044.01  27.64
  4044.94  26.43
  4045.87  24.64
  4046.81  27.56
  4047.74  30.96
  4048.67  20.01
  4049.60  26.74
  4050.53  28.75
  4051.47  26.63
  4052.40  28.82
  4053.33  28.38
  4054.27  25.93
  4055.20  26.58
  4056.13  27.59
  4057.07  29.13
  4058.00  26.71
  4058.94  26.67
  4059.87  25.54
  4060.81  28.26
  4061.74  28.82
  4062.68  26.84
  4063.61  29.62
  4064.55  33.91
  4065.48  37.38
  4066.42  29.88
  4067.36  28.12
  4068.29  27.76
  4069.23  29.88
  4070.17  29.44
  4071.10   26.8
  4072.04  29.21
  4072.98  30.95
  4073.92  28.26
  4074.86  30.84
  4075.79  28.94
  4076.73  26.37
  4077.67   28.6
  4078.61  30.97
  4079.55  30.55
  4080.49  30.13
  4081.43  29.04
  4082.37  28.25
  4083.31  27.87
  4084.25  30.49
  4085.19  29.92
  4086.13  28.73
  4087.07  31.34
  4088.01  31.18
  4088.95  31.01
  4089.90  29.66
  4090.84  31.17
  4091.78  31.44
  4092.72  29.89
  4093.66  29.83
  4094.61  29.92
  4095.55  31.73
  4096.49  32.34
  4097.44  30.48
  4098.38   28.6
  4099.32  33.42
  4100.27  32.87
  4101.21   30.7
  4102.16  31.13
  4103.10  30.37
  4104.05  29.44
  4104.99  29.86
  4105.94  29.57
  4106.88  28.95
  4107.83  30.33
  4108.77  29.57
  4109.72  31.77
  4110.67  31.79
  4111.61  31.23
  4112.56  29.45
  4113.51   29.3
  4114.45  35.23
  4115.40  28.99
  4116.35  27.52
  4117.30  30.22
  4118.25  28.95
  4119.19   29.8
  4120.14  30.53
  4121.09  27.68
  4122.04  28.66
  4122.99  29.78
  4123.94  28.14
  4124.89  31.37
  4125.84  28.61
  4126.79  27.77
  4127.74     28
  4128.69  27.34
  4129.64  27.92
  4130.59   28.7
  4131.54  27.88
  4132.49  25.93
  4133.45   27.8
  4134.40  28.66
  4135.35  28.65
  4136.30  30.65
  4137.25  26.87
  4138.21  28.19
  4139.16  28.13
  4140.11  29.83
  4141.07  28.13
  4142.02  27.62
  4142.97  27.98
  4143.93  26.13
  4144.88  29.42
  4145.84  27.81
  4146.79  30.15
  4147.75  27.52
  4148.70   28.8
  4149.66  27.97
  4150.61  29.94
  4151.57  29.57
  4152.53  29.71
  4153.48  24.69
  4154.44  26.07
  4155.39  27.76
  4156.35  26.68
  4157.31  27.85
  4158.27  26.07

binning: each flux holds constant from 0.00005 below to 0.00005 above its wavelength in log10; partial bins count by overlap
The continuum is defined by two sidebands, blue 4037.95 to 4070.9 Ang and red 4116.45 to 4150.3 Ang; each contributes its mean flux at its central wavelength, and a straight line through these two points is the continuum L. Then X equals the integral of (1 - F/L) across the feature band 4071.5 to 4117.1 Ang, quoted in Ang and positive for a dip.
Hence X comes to -3.0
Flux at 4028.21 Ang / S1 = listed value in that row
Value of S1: 28.21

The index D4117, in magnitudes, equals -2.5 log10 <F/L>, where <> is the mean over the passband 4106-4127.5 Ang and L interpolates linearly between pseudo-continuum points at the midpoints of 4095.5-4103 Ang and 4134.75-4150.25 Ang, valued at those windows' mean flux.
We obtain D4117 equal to 0.01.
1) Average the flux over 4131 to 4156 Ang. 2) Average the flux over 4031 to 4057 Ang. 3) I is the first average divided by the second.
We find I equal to 1.01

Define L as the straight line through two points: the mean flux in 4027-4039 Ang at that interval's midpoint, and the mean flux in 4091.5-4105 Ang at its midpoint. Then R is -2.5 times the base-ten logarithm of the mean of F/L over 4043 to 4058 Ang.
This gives 0.084 mag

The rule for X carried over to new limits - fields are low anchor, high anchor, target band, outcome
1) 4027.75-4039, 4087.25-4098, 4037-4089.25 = 2.2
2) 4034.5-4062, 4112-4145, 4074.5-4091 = -0.9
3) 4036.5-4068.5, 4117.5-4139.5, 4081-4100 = -1.3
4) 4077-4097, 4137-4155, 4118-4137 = 0.1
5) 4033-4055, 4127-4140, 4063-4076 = -1.0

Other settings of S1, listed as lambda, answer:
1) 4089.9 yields 29.66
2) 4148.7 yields 28.8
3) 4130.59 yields 28.7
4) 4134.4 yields 28.66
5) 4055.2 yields 26.58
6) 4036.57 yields 29.97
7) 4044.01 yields 27.64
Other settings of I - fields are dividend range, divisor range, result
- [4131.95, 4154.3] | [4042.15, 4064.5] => 1.03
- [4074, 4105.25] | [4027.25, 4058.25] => 1.08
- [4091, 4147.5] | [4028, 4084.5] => 1.03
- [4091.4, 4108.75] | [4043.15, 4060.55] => 1.13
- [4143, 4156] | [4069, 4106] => 0.94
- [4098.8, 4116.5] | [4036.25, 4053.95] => 1.11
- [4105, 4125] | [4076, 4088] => 1.02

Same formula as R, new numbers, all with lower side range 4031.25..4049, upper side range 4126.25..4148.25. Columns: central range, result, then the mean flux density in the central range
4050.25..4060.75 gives 0.03 mag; 27.3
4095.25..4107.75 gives -0.10 mag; 30.7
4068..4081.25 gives -0.04 mag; 29.2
